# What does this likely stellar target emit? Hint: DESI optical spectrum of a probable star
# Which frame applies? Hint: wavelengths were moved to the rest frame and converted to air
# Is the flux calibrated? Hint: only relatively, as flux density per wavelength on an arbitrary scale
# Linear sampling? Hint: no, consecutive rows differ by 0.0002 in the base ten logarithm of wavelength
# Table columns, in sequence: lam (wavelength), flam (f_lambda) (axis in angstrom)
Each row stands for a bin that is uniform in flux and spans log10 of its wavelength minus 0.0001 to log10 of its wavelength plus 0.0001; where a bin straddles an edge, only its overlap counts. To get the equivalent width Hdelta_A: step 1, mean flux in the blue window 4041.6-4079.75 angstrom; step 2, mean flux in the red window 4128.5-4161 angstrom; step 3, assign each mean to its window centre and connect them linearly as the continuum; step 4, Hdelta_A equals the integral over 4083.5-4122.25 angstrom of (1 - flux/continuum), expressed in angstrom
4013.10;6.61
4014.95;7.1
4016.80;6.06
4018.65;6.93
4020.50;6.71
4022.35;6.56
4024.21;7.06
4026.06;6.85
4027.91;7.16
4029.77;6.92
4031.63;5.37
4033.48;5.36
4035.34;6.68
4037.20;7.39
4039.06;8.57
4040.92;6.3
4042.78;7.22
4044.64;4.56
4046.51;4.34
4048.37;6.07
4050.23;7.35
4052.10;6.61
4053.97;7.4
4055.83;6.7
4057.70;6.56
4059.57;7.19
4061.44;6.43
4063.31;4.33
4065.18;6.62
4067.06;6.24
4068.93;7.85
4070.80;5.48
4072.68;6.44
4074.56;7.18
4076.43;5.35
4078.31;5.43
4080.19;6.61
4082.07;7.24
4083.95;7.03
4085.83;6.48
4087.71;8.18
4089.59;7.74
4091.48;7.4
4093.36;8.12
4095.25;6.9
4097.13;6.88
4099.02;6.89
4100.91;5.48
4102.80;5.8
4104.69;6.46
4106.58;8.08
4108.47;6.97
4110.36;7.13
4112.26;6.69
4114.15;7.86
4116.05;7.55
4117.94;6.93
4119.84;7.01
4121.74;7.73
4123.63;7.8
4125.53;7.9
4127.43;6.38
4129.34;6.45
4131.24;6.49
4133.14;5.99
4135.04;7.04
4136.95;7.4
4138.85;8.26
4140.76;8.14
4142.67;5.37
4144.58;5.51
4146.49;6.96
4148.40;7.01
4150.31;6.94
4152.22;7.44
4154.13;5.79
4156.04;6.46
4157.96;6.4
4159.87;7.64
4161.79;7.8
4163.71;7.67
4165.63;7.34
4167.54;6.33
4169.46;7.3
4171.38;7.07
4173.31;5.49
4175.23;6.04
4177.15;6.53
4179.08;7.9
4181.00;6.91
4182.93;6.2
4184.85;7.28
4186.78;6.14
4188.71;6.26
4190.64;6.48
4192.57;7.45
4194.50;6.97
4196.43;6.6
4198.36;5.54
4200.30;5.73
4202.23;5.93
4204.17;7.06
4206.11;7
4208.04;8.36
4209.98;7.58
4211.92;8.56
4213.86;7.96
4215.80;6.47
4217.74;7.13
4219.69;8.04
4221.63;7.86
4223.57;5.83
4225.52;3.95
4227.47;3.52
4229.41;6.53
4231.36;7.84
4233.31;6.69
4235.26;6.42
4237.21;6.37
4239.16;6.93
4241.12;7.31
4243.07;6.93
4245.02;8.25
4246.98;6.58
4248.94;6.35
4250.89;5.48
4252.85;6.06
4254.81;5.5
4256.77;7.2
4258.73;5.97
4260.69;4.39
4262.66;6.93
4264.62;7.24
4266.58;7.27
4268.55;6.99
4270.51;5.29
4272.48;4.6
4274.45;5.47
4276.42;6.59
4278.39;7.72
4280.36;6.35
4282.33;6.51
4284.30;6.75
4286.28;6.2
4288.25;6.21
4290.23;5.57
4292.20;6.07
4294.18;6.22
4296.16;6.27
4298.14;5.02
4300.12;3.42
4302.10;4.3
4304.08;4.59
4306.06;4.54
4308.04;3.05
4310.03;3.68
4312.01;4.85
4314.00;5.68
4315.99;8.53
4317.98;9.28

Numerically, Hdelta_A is -3.4 angstrom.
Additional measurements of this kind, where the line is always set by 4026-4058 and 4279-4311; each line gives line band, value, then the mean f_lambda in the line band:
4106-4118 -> -2.2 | 7.32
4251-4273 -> -2.6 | 6.14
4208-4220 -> -4.1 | 7.66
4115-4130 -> -2.7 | 7.24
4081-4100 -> -3.0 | 7.28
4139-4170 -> -4.8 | 6.91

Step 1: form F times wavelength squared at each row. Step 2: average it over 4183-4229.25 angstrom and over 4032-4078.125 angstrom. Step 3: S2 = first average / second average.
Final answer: 1.1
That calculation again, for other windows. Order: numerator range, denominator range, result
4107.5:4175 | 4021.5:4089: 1.11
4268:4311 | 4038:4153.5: 0.89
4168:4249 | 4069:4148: 1.02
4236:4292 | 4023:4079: 1.10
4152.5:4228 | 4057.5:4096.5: 1.06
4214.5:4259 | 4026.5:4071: 1.10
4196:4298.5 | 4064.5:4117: 1.02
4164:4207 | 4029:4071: 1.10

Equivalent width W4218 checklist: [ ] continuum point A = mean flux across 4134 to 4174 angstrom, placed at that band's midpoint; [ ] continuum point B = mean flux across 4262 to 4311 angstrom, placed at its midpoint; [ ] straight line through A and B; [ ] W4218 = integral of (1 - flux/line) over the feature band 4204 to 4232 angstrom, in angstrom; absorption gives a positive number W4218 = -2.4 angstrom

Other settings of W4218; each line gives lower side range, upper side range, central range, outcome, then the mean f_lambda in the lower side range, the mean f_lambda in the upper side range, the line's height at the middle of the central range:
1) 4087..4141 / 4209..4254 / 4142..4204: 2.50 angstrom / 7.14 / 6.72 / 6.93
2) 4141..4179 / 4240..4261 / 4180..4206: 0.42 angstrom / 6.74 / 6.43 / 6.63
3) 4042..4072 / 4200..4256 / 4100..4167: -4.94 angstrom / 6.31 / 6.71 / 6.49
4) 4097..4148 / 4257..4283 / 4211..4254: -1.53 angstrom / 6.93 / 6.28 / 6.45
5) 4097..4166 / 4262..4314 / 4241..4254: -1.40 angstrom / 6.96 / 5.67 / 6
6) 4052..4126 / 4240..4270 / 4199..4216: -1.41 angstrom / 6.87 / 6.54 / 6.64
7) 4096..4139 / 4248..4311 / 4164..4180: -0.53 angstrom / 6.99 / 5.74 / 6.57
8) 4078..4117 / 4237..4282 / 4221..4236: 1.16 angstrom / 7.02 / 6.43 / 6.54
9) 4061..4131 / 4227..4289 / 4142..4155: 0.47 angstrom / 6.84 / 6.41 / 6.7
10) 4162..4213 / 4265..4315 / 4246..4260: -0.19 angstrom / 6.85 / 5.59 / 6.04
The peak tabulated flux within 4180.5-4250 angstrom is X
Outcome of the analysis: 8.56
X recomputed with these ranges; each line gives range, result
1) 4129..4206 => 8.26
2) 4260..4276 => 7.27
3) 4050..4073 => 7.85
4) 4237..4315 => 8.25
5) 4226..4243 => 7.84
